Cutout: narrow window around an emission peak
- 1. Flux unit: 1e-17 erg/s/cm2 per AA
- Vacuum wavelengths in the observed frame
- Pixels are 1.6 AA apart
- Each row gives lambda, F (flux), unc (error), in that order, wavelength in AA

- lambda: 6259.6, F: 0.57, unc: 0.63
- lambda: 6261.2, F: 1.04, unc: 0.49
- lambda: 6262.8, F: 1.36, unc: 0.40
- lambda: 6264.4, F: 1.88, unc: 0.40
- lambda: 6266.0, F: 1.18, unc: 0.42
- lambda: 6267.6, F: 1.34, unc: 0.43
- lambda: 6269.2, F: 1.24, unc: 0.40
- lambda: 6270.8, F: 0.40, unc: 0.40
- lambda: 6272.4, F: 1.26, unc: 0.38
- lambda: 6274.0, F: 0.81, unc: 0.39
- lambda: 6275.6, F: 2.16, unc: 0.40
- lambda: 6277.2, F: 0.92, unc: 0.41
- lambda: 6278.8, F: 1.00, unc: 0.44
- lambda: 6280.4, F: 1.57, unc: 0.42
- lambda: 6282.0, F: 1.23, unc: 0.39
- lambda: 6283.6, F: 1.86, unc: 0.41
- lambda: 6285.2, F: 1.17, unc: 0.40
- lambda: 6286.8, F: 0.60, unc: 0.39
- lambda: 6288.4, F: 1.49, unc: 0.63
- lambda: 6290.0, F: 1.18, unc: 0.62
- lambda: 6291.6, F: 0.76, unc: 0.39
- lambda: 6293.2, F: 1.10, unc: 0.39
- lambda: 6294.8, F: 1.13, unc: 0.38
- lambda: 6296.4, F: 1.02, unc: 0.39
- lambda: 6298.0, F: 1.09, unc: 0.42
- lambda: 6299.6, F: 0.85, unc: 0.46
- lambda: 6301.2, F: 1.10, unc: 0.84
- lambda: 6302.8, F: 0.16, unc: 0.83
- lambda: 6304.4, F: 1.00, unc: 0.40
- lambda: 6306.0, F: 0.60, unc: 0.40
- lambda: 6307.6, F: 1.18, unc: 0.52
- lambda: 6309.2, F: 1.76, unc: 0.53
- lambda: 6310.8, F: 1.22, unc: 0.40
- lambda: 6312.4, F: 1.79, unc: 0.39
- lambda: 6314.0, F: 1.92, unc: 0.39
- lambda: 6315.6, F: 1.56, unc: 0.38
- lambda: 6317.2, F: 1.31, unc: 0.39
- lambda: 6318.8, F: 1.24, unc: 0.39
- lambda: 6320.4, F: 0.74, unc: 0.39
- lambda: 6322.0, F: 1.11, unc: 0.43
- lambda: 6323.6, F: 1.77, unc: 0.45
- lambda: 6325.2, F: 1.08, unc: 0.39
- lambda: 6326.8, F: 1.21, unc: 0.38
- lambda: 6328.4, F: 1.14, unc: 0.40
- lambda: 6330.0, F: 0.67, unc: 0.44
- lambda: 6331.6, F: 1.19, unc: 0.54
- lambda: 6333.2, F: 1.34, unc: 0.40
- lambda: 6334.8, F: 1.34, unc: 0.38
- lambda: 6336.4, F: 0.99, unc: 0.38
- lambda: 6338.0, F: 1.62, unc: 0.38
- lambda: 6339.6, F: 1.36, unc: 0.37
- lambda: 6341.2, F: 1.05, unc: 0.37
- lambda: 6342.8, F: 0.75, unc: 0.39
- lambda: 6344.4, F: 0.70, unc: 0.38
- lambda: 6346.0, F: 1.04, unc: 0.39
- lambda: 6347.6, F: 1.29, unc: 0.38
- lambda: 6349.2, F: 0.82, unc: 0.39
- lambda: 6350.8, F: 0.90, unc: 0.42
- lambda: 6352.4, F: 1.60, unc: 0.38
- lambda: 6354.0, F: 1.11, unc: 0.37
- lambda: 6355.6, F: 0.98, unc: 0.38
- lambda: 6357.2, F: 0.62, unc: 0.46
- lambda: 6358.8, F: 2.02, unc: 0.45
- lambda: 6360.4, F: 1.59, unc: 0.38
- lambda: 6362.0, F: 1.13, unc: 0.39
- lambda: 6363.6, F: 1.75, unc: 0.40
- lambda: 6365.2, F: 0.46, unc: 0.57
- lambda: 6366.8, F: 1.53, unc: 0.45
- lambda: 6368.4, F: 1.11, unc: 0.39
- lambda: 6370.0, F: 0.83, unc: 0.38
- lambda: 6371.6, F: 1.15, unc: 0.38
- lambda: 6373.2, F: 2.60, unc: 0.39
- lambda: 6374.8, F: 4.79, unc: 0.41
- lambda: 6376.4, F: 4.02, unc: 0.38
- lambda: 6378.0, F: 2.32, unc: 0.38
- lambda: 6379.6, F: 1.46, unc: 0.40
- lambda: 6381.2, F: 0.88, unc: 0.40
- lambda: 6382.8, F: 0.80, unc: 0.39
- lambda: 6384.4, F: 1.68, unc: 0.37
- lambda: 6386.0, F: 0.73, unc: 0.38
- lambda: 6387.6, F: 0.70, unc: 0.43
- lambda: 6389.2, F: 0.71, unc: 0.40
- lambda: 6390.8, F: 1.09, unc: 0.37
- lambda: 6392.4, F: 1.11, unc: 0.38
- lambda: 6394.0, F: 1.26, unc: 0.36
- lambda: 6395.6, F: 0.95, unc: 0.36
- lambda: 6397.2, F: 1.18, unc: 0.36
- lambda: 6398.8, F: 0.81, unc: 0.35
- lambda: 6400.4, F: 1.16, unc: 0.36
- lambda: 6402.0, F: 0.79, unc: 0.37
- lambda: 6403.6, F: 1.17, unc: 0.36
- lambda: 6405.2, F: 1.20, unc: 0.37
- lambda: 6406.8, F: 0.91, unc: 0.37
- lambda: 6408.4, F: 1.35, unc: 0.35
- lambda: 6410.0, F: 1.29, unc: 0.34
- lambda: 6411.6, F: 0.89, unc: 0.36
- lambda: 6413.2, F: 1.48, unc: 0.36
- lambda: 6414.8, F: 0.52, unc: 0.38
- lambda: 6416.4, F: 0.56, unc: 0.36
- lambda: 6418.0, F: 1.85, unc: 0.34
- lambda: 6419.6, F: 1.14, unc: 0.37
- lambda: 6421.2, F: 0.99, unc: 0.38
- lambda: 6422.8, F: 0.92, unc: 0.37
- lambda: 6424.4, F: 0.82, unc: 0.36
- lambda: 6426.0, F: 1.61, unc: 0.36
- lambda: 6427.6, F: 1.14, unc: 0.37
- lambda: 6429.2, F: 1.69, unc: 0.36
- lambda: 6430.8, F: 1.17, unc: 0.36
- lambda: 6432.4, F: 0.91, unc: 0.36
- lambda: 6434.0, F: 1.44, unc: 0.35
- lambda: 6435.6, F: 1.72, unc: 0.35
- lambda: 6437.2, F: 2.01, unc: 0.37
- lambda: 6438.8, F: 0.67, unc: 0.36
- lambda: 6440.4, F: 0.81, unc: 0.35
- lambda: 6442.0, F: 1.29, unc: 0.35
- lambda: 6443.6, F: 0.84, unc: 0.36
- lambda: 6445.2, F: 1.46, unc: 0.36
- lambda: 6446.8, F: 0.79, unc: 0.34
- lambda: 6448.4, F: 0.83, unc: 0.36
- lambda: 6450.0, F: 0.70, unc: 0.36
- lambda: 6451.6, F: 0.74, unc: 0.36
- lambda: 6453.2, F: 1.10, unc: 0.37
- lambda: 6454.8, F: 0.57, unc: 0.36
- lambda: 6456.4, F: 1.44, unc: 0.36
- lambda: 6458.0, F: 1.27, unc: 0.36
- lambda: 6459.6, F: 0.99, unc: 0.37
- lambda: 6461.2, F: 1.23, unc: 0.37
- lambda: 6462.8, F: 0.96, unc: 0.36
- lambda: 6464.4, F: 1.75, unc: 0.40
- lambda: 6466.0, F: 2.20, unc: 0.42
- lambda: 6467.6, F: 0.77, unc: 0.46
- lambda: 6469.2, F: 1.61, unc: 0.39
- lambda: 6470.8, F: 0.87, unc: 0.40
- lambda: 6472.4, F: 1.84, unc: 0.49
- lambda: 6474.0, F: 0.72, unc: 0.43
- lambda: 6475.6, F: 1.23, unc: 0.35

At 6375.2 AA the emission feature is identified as [O III]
